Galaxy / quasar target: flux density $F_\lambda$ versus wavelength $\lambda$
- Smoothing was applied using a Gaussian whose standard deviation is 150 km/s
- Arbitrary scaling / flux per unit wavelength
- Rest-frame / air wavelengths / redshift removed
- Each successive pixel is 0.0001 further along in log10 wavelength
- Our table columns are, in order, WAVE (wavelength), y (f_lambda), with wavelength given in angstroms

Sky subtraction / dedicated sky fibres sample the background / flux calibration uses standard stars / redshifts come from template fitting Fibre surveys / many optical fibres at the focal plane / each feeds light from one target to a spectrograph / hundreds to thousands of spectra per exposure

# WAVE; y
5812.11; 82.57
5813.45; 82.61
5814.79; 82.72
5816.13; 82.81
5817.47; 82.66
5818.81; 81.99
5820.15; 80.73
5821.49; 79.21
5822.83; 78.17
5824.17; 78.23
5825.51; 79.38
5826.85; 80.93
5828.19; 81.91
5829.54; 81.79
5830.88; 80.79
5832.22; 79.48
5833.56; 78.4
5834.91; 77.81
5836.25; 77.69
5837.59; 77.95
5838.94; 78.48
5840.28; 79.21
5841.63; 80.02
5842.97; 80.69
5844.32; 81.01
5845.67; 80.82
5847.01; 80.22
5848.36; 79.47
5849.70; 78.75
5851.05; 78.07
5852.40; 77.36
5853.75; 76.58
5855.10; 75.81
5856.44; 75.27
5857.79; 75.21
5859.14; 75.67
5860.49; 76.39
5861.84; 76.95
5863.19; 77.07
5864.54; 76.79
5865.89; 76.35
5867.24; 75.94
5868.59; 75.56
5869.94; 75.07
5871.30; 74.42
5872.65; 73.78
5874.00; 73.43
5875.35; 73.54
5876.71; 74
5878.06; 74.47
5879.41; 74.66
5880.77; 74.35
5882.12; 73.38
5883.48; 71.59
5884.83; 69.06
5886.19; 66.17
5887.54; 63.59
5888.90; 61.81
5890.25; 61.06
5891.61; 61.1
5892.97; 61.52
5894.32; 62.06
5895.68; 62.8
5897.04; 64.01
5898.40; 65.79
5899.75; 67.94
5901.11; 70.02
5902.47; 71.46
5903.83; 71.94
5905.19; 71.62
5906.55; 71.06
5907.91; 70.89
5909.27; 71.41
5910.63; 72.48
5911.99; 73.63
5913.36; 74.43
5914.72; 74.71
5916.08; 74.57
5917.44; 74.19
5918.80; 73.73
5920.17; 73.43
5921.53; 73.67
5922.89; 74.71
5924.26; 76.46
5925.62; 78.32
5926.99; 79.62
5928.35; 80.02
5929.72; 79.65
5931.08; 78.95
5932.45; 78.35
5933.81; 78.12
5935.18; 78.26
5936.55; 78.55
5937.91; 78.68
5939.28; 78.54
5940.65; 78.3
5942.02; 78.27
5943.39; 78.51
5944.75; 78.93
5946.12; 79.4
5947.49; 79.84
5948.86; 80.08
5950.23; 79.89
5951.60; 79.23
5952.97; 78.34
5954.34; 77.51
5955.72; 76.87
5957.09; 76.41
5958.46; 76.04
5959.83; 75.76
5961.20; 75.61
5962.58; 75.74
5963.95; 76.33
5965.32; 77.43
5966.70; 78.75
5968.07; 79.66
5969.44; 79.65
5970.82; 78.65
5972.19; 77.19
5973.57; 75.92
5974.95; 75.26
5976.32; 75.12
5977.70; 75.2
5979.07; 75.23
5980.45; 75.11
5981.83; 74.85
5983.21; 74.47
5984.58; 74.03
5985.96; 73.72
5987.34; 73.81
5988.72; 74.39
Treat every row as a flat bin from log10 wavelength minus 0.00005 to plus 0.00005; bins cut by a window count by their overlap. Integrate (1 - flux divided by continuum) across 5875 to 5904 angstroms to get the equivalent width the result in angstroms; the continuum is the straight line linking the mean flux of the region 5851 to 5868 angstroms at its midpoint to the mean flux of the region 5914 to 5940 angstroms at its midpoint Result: 3.3 angstroms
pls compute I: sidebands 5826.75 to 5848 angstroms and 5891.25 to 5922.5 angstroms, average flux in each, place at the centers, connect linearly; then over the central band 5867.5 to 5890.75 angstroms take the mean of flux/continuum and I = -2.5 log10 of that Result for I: 0.04 mag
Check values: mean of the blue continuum 79.8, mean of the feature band 71.3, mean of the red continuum 70.1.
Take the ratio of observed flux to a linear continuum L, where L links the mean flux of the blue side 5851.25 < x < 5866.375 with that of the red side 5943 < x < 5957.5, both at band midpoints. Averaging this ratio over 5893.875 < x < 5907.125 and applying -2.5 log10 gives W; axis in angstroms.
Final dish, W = 0.142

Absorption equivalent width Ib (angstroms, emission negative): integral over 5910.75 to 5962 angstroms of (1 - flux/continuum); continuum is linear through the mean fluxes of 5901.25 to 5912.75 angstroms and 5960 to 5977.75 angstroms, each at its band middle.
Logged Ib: -2.1 angstroms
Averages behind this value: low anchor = 71.7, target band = 77.2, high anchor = 77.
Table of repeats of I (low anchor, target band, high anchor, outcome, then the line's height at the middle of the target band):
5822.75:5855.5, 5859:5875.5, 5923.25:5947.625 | 0.05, 79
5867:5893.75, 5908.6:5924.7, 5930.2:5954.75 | 0.02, 75.3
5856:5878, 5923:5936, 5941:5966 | -0.02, 77.1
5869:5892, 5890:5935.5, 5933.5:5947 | 0.04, 74.9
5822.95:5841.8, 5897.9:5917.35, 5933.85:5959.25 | 0.10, 78.7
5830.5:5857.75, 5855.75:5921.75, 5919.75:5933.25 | 0.09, 78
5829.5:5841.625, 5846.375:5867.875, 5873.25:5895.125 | -0.04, 74.3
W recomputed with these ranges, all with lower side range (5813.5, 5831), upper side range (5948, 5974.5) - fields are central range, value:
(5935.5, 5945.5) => -0.006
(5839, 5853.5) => 0.013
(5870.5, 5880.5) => 0.080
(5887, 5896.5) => 0.267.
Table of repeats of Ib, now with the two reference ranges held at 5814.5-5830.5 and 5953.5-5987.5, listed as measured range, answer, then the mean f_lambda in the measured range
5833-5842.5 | 0.2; 78.6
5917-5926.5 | 0.3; 75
